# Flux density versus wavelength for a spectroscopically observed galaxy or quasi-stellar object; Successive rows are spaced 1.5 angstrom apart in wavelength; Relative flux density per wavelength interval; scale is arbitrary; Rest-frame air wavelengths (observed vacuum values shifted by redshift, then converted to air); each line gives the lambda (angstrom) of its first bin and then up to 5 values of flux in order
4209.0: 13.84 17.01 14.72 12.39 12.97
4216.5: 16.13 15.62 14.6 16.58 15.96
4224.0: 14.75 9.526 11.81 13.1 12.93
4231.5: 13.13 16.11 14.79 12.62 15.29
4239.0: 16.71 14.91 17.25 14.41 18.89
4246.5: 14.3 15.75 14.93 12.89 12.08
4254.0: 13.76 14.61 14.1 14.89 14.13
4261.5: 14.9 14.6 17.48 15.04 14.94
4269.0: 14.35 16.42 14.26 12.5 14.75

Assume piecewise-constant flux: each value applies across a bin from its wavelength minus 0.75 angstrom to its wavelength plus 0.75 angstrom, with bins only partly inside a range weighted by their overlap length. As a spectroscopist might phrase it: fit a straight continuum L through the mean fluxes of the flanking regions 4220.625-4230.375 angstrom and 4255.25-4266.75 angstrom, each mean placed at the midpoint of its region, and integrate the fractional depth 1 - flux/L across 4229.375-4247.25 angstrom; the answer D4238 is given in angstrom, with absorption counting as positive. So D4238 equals -1.4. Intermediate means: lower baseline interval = 13.4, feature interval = 15.1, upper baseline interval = 15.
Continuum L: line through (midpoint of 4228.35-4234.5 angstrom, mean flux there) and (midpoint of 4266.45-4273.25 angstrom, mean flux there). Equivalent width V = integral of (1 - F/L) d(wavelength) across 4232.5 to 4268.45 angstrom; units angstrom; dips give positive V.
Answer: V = -1.41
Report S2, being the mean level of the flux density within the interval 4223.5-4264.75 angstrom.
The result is 14.4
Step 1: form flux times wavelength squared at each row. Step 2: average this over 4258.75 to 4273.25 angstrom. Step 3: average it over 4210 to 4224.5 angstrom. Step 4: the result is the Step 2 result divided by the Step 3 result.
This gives 1.0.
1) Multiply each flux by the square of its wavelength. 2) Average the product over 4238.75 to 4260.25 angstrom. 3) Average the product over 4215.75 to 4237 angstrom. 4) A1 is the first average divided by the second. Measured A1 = 1.06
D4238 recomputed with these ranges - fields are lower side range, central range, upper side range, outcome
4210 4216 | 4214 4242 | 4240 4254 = 0.37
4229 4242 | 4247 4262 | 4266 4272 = 0.73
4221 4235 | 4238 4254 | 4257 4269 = -0.86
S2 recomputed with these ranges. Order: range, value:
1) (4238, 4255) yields 15.1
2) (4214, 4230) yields 14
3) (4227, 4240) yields 14.2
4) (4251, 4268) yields 14.5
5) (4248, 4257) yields 13.9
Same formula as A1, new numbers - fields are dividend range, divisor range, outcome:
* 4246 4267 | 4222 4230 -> 1.14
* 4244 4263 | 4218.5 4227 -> 1.05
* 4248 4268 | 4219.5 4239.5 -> 1.05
